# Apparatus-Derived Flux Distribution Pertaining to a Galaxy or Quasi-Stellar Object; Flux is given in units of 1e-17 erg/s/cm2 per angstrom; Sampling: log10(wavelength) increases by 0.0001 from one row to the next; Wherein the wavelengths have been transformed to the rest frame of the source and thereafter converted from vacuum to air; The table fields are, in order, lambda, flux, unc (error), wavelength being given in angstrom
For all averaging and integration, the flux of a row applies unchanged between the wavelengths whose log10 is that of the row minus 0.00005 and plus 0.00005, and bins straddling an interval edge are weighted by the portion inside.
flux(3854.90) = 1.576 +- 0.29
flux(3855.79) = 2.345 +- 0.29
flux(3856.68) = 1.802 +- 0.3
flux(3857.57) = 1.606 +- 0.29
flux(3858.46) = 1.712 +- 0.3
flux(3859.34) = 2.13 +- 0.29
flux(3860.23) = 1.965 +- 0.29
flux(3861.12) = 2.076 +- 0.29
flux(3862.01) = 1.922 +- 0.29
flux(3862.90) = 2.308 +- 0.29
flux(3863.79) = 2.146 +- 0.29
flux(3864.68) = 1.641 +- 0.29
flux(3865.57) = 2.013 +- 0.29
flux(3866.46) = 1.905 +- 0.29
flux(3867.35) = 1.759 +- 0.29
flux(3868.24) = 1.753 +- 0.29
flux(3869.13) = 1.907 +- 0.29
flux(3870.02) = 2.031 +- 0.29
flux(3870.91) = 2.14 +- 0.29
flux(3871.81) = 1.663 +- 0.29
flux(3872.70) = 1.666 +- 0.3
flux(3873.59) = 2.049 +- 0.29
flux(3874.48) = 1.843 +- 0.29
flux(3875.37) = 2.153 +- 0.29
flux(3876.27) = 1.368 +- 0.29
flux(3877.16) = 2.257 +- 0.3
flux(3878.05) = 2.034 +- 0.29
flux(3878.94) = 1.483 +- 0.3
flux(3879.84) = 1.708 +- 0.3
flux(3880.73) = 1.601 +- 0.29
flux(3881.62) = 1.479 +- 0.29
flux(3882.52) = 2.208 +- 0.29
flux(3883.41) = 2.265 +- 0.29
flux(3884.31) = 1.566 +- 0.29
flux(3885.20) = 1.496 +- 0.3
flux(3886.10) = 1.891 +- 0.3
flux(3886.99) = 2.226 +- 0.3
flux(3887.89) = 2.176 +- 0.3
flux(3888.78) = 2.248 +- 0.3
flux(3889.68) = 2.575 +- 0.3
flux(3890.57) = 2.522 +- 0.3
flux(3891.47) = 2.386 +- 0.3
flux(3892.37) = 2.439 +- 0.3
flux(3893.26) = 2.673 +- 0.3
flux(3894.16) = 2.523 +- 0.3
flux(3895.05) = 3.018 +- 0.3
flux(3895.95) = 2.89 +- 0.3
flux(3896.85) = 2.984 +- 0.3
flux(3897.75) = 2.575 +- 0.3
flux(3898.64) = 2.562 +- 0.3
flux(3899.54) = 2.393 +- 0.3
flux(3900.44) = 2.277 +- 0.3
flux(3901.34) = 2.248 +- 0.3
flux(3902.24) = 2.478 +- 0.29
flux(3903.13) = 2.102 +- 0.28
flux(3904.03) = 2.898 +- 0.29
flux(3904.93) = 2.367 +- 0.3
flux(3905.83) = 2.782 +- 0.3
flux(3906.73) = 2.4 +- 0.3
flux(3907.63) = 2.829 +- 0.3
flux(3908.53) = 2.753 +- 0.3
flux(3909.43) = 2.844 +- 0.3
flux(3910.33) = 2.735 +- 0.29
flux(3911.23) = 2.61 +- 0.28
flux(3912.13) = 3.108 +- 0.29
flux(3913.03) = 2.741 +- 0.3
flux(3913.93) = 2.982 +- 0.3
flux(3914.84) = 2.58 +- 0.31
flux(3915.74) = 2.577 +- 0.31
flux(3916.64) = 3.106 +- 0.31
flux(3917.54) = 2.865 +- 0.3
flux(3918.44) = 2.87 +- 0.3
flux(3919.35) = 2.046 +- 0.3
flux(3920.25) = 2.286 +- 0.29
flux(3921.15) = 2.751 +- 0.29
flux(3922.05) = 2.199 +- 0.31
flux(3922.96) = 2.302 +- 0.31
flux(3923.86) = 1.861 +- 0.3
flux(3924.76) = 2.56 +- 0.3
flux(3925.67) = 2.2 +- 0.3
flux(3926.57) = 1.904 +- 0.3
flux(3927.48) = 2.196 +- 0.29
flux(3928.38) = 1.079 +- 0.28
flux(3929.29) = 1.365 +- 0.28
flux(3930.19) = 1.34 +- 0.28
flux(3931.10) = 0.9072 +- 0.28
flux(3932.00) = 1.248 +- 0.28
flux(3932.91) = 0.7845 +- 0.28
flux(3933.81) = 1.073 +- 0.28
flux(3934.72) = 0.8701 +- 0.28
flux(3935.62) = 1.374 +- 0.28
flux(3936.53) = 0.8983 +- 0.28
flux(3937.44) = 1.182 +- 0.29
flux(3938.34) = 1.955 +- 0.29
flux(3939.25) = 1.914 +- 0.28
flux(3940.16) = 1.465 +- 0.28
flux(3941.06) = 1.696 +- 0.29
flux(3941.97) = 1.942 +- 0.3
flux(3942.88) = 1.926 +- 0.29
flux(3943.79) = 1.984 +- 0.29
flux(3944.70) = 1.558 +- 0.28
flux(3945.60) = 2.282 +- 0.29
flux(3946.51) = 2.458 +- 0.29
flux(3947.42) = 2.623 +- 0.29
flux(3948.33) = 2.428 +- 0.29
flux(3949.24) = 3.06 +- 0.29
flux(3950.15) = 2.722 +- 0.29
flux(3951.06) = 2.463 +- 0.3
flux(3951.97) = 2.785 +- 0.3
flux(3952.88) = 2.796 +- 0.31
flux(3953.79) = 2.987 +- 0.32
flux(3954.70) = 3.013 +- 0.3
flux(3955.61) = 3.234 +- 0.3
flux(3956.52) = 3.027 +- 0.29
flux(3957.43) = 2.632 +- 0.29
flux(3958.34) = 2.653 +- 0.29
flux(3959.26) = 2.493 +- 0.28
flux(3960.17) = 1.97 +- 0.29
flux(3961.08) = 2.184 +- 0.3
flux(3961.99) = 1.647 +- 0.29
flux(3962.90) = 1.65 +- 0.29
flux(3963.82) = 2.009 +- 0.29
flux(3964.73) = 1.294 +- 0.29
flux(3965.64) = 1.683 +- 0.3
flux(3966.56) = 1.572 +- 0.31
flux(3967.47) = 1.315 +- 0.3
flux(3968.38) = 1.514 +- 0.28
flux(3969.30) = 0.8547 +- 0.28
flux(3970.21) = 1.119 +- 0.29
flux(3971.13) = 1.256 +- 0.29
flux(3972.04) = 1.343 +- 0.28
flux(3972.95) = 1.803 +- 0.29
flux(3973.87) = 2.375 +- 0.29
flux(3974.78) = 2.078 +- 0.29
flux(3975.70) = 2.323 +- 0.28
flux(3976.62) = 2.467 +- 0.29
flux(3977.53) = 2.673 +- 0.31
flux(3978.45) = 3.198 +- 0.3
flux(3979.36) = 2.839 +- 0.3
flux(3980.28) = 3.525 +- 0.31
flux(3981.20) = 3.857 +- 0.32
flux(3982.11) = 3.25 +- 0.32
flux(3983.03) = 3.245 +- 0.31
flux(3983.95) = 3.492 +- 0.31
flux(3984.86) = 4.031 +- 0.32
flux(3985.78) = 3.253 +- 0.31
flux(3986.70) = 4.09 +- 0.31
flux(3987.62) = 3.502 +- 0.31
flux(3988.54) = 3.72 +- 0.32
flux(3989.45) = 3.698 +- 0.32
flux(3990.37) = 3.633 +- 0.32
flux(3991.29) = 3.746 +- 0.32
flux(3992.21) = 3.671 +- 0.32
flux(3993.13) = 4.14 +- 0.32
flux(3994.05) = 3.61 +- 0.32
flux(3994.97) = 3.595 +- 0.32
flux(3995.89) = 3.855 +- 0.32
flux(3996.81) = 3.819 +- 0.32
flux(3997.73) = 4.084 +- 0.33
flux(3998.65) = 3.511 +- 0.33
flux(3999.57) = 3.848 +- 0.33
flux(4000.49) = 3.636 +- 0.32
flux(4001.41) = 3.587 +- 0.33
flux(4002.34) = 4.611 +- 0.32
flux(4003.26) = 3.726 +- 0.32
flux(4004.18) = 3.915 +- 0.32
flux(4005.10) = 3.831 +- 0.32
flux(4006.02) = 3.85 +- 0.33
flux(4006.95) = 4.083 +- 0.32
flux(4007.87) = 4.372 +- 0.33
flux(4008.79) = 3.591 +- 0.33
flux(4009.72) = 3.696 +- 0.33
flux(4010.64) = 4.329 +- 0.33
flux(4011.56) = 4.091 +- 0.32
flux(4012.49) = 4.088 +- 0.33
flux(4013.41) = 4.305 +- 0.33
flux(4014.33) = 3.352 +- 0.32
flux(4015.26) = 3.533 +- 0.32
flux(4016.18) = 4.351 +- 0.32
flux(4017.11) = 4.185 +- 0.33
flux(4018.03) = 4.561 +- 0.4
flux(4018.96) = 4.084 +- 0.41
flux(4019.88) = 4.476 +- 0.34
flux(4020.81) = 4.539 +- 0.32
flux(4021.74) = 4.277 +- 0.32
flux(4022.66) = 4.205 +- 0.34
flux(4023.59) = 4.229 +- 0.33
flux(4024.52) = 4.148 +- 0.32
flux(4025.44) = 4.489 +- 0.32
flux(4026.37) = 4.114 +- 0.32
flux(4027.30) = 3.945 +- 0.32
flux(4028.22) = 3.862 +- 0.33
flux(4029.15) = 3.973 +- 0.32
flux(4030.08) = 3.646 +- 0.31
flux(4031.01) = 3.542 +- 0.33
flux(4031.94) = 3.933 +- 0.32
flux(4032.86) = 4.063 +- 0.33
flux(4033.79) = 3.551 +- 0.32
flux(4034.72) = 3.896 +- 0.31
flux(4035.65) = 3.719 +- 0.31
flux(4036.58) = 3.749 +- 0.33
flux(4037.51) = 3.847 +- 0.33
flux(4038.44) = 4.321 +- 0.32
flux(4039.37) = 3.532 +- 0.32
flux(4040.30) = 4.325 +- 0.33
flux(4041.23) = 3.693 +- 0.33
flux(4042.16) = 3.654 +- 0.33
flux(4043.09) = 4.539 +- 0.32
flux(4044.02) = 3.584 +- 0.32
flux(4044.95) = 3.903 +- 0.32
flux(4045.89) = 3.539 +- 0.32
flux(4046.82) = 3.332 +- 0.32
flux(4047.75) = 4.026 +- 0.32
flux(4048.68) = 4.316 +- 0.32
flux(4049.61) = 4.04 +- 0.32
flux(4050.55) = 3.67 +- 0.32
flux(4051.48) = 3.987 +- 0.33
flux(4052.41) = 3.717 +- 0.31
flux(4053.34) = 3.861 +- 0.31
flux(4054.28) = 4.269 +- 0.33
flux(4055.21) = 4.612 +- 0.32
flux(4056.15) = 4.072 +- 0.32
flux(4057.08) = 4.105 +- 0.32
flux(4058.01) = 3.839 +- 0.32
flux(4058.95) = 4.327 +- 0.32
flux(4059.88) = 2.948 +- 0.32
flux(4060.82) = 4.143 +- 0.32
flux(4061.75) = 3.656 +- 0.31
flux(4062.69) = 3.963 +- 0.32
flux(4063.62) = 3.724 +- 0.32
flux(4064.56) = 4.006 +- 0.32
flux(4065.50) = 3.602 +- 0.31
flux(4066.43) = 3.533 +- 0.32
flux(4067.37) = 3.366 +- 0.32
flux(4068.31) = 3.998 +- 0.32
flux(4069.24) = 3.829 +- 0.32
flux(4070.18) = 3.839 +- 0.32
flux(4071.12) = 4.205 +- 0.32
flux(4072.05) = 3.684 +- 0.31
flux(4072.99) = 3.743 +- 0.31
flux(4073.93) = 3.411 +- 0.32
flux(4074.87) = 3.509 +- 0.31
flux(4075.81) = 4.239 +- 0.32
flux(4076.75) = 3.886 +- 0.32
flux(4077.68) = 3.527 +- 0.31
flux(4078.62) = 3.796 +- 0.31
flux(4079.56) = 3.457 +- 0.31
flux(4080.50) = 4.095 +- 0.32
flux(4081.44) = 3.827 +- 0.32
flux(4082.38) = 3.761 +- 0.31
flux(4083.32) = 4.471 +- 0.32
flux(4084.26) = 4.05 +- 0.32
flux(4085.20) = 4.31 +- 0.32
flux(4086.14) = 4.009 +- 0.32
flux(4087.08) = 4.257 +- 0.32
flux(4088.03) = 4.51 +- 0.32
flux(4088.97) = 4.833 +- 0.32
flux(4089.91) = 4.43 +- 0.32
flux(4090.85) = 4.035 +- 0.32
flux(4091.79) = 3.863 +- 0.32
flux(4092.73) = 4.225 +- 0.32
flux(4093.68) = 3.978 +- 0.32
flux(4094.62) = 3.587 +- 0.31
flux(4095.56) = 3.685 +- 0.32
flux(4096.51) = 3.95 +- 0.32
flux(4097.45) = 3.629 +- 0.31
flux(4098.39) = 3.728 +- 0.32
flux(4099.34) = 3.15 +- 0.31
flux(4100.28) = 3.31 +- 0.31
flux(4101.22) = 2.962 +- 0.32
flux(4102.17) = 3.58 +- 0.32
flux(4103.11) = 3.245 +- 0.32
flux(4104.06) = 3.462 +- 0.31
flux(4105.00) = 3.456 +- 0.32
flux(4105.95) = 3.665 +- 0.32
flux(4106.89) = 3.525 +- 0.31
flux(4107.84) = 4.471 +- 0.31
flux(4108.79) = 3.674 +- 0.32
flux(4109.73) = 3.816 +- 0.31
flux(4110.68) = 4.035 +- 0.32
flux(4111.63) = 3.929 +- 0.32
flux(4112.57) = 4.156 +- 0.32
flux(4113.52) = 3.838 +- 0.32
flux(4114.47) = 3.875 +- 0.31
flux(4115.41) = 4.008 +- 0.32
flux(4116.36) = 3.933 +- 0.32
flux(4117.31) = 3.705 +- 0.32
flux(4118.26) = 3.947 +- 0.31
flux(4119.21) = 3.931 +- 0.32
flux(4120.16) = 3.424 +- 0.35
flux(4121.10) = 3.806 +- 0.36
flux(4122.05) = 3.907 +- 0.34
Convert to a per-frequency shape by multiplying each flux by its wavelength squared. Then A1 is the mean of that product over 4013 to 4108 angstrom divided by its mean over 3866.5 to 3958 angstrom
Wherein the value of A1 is 1.9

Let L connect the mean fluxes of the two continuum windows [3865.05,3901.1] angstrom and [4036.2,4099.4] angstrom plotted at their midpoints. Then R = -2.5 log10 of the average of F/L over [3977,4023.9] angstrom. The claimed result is -0.17 mag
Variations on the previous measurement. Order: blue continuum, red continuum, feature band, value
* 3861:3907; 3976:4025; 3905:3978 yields 0.35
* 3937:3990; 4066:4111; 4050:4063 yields -0.14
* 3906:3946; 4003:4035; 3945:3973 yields 0.24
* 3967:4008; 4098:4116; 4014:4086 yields -0.14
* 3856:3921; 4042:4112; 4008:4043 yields -0.17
